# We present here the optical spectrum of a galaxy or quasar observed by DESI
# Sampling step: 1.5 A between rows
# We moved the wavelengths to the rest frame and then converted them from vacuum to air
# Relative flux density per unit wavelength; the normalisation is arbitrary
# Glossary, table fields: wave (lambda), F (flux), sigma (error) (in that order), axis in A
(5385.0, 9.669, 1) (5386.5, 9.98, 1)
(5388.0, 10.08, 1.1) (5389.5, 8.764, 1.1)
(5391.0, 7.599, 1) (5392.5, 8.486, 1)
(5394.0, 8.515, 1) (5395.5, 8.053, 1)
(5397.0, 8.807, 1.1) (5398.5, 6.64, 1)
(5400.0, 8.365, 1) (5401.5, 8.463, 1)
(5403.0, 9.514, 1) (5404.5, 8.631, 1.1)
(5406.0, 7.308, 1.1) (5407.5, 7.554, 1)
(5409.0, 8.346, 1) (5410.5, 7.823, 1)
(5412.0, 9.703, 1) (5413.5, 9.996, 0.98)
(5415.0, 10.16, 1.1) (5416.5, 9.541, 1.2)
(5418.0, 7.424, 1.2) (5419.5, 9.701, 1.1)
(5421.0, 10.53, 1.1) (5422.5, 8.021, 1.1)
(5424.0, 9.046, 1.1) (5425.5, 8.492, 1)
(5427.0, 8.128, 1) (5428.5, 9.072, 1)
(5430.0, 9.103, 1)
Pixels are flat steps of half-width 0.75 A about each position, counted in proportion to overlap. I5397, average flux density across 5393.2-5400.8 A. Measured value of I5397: 8.08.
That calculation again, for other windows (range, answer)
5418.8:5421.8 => 10.1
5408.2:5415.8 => 9.2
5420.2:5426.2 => 9.03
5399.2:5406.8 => 8.44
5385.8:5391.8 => 9.09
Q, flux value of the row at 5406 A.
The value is 7.308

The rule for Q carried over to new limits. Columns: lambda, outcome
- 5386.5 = 9.98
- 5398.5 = 6.64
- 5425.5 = 8.492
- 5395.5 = 8.053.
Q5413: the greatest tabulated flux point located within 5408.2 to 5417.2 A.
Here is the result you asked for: 10.16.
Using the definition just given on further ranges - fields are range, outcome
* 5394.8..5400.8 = 8.807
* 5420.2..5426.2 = 10.53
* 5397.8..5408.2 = 9.514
